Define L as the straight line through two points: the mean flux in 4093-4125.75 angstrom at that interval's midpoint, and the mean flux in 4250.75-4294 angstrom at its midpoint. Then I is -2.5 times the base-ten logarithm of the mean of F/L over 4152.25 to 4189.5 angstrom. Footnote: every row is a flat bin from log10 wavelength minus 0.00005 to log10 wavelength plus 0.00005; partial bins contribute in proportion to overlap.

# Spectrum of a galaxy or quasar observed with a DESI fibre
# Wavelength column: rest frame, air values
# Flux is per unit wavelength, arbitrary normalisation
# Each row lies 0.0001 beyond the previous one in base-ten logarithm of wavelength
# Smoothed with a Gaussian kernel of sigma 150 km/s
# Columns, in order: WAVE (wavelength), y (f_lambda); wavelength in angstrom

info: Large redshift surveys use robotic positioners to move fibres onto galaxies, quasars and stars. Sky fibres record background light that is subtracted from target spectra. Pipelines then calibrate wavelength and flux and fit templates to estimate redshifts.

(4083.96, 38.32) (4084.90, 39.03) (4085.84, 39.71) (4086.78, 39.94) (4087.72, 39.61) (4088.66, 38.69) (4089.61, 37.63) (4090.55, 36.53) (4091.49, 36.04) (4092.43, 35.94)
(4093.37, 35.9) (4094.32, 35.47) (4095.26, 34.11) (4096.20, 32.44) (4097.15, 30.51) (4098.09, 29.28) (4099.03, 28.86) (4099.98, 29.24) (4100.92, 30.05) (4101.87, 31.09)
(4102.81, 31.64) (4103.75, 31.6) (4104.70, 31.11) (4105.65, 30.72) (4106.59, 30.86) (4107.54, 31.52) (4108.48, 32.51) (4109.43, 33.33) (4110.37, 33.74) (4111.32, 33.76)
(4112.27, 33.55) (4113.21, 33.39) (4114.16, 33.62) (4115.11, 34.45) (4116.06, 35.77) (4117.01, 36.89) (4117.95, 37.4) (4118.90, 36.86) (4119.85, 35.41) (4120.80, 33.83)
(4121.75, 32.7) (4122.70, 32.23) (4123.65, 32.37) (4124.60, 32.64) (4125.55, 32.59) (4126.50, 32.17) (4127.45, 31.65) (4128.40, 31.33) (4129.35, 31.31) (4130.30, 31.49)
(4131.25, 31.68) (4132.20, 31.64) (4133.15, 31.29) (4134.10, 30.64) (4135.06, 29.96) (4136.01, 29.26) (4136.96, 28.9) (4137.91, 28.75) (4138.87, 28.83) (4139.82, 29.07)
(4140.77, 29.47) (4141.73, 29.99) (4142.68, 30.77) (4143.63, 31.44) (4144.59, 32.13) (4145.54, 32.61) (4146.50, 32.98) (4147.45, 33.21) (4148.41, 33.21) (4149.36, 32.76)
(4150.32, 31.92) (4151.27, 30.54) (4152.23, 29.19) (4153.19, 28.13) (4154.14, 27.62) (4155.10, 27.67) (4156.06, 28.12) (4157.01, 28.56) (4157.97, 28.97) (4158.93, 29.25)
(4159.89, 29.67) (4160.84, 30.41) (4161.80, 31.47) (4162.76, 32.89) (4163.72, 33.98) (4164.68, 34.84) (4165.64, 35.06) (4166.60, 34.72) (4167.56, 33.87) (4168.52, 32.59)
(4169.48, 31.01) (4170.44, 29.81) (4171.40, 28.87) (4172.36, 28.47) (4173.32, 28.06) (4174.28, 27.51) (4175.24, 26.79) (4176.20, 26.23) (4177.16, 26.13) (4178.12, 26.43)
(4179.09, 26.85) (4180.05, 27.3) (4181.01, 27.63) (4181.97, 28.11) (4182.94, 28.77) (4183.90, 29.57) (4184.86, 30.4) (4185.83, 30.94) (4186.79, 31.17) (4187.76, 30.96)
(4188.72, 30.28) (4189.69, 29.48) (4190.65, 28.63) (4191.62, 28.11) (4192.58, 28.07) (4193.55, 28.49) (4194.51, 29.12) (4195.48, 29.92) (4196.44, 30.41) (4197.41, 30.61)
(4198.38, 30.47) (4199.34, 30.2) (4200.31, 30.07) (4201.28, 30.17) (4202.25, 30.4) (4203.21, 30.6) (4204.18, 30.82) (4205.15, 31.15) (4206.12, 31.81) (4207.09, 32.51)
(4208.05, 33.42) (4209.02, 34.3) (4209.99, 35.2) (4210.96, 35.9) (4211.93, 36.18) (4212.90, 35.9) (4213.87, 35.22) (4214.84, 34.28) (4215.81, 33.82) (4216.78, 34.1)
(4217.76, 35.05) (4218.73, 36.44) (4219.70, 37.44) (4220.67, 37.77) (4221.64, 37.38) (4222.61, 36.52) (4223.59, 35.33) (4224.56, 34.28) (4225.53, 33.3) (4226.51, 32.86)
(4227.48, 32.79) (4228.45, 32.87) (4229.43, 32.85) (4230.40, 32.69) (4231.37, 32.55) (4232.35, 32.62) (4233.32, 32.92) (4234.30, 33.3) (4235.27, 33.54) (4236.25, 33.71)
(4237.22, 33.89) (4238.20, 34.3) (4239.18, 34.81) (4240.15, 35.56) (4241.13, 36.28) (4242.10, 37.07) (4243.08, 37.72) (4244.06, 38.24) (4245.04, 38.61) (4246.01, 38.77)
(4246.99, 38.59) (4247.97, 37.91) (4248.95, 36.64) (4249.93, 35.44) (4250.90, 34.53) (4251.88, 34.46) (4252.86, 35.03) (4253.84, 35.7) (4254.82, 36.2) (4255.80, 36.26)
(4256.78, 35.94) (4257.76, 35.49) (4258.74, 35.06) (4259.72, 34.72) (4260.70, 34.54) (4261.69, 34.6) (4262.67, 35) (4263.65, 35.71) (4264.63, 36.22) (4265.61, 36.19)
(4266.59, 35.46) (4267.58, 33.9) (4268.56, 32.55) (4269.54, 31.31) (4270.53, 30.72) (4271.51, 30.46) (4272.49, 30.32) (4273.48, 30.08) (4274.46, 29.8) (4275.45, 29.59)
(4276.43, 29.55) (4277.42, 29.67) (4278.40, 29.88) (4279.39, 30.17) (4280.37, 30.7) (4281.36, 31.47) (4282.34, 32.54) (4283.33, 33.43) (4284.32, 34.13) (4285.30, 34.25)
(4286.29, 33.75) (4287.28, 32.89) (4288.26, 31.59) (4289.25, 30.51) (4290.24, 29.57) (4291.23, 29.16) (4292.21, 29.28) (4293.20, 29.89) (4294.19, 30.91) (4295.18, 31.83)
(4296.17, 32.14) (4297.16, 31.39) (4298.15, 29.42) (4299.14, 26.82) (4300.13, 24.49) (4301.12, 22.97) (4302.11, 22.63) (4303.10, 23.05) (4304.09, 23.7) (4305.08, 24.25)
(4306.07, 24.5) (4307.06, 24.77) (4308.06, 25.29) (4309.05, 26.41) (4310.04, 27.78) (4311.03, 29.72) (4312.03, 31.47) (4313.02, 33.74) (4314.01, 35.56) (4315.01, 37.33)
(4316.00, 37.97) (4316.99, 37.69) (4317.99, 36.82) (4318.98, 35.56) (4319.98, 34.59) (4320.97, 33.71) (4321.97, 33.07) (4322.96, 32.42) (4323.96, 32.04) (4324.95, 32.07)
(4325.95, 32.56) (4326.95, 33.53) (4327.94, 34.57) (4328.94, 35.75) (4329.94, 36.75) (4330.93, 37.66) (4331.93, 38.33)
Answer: 0.11 mag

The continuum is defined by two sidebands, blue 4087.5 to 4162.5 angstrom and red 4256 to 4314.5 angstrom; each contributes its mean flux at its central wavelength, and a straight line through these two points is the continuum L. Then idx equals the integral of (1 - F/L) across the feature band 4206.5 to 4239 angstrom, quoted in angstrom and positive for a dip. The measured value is -3.3 angstrom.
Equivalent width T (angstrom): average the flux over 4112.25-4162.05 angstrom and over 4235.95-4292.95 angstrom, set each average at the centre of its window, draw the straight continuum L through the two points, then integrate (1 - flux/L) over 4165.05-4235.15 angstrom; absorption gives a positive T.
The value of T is 2.2 angstrom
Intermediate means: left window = 31.5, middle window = 31.6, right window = 33.8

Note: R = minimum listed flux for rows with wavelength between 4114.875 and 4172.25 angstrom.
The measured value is 27.62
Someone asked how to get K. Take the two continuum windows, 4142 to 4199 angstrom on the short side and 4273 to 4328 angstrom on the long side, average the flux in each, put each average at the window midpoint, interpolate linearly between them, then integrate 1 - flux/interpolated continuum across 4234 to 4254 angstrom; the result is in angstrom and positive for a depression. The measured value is -3.6 angstrom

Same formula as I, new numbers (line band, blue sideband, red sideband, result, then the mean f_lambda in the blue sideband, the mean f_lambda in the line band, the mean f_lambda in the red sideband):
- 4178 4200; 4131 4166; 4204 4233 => 0.12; 30.7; 29.3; 34.3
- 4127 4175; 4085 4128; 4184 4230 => 0.08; 33.8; 30.7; 32.5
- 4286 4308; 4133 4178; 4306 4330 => 0.16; 30.3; 28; 32.7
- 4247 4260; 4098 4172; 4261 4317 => -0.16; 31.7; 35.8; 30.7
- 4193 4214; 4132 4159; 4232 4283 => 0.01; 30.2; 31.9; 34.1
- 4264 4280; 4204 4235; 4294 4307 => -0.08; 34.2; 31.6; 26.6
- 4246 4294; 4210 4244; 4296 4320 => -0.04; 34.8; 33.2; 29.5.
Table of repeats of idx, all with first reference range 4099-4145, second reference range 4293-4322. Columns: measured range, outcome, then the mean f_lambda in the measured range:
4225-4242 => -1.6 angstrom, 33.7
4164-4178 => 0.5 angstrom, 30.2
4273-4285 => -0.3 angstrom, 31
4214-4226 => -1.8 angstrom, 35.5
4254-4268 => -2.3 angstrom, 35.4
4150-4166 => 0.6 angstrom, 30.4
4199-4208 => 0.0 angstrom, 31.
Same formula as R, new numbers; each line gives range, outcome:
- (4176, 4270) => 26.13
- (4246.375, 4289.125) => 29.55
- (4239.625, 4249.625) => 35.56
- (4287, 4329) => 22.63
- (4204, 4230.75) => 30.82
